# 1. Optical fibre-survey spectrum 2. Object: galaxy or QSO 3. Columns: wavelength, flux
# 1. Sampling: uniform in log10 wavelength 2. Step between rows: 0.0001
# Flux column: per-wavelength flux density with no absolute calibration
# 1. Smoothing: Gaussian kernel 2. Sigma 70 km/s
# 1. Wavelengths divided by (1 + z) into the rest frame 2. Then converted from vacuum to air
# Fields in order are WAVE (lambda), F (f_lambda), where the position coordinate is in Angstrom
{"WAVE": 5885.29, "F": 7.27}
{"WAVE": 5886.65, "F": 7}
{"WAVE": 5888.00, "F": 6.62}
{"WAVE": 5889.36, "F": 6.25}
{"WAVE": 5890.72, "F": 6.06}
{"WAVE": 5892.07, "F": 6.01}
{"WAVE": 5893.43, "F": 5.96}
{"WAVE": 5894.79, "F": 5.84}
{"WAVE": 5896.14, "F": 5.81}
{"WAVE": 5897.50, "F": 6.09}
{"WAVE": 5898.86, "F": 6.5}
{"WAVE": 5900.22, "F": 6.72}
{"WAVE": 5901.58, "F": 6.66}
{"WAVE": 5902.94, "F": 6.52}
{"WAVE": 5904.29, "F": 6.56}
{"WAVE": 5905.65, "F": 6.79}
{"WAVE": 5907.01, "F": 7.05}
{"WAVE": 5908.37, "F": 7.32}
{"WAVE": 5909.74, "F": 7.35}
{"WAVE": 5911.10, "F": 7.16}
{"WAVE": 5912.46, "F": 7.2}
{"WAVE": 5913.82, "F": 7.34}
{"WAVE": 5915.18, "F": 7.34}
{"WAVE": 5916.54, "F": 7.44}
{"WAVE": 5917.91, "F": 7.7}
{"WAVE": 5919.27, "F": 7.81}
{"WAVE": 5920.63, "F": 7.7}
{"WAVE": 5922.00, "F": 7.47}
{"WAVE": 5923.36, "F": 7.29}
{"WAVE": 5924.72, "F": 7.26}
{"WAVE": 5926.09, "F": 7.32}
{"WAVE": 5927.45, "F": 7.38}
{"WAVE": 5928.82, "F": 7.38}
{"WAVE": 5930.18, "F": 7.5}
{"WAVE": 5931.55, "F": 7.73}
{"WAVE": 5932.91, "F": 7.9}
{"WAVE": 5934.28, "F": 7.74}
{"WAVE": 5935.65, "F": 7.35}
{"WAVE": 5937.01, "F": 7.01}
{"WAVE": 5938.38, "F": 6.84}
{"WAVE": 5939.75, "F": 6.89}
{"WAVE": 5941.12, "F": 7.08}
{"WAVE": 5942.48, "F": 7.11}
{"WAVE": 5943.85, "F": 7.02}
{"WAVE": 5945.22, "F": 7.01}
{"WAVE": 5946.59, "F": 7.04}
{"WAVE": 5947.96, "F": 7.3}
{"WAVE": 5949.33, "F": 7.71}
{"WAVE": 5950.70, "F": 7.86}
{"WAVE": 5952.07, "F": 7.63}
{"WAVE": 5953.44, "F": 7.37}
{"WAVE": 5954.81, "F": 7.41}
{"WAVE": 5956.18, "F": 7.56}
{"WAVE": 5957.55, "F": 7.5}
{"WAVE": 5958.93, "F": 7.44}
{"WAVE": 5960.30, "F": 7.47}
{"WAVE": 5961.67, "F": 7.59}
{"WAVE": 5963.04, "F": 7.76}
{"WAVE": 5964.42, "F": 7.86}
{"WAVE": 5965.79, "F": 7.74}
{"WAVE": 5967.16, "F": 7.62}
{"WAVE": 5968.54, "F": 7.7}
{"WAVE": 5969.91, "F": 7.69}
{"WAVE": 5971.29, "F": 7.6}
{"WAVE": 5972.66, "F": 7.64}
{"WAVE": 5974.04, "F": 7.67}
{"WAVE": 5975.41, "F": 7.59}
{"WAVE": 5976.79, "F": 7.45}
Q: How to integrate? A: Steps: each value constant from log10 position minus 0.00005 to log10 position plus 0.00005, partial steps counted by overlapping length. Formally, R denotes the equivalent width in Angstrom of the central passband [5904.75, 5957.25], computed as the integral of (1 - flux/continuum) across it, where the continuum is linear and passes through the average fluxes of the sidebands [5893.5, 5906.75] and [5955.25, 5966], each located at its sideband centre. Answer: -2.6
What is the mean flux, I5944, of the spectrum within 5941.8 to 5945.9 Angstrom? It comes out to 7.05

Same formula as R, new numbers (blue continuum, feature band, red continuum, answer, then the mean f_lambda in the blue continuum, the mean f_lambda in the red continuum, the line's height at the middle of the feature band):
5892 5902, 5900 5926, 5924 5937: -1.5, 6.2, 7.48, 6.81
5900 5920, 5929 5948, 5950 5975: 0.4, 7.14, 7.62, 7.4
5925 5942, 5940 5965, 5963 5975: 0.4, 7.34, 7.69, 7.53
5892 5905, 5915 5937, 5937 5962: -2.2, 6.28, 7.31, 6.84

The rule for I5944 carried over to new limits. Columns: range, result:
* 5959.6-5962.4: 7.55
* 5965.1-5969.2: 7.69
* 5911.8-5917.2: 7.34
